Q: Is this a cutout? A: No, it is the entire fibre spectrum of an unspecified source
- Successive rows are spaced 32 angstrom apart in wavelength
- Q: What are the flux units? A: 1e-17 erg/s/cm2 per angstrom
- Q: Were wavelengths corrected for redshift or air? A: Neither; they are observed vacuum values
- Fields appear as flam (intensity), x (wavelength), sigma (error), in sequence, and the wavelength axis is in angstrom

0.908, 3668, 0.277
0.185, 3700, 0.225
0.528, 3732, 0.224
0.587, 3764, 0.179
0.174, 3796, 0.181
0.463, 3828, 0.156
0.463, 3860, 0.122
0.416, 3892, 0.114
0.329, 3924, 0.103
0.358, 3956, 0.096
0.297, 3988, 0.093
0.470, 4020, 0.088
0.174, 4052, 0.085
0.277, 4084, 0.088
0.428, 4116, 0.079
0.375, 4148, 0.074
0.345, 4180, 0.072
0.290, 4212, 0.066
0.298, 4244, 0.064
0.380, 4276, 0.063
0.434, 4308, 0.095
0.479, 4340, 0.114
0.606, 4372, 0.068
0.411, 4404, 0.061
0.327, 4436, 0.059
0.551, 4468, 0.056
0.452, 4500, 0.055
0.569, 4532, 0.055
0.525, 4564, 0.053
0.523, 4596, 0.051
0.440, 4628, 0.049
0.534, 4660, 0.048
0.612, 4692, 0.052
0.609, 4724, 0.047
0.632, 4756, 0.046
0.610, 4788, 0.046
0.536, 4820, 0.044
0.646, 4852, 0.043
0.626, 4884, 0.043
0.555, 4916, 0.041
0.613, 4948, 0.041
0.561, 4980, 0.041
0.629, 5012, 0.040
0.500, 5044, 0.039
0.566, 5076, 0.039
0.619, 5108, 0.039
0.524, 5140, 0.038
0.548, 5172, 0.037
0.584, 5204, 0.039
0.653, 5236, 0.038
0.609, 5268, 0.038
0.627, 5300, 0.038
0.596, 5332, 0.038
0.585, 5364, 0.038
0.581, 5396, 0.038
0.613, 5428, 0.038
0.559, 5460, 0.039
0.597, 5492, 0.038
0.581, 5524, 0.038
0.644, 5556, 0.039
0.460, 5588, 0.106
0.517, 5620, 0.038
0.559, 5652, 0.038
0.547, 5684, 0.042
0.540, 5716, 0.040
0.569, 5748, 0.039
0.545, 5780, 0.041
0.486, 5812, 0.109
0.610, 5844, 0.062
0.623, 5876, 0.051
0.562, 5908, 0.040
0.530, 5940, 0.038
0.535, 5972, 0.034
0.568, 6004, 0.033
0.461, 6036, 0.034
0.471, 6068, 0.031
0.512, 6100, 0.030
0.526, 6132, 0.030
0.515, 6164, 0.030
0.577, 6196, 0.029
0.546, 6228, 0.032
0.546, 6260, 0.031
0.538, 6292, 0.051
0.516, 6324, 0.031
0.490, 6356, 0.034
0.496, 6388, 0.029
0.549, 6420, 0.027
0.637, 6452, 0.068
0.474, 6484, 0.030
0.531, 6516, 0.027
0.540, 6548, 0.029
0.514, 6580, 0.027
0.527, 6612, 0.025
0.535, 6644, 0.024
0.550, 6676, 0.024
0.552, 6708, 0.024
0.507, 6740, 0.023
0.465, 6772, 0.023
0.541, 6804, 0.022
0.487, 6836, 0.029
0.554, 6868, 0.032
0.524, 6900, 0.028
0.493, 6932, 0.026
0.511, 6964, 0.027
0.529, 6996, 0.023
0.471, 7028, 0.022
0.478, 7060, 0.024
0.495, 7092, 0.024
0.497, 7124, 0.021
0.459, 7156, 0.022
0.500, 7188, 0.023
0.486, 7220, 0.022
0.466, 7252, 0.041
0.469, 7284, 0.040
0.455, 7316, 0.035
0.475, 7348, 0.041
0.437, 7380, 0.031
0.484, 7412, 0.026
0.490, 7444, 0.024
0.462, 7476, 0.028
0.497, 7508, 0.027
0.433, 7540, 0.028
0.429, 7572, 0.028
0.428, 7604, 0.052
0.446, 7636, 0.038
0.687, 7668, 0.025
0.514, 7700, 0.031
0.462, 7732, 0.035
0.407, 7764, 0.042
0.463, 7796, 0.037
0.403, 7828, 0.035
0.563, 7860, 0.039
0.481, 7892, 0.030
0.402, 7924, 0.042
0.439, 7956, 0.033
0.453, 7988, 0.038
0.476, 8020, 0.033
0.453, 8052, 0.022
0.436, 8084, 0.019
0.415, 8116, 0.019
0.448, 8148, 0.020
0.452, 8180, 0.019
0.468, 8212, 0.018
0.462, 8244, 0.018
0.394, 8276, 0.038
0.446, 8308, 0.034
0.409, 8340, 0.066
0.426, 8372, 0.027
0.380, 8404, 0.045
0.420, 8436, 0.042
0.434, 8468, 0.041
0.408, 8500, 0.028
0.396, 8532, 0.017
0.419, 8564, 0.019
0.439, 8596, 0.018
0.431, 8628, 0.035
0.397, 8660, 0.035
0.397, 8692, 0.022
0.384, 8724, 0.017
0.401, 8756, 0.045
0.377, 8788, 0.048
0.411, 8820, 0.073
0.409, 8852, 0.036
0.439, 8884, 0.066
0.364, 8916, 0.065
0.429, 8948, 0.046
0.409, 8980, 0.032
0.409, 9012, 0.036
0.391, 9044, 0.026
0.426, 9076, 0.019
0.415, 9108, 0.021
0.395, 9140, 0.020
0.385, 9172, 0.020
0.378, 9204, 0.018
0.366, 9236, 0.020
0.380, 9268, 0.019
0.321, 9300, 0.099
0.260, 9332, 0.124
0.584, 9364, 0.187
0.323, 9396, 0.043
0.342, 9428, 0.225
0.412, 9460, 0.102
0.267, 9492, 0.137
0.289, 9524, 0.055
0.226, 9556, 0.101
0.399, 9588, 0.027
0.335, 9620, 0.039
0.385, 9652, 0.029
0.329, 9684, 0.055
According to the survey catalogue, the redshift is 0.17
